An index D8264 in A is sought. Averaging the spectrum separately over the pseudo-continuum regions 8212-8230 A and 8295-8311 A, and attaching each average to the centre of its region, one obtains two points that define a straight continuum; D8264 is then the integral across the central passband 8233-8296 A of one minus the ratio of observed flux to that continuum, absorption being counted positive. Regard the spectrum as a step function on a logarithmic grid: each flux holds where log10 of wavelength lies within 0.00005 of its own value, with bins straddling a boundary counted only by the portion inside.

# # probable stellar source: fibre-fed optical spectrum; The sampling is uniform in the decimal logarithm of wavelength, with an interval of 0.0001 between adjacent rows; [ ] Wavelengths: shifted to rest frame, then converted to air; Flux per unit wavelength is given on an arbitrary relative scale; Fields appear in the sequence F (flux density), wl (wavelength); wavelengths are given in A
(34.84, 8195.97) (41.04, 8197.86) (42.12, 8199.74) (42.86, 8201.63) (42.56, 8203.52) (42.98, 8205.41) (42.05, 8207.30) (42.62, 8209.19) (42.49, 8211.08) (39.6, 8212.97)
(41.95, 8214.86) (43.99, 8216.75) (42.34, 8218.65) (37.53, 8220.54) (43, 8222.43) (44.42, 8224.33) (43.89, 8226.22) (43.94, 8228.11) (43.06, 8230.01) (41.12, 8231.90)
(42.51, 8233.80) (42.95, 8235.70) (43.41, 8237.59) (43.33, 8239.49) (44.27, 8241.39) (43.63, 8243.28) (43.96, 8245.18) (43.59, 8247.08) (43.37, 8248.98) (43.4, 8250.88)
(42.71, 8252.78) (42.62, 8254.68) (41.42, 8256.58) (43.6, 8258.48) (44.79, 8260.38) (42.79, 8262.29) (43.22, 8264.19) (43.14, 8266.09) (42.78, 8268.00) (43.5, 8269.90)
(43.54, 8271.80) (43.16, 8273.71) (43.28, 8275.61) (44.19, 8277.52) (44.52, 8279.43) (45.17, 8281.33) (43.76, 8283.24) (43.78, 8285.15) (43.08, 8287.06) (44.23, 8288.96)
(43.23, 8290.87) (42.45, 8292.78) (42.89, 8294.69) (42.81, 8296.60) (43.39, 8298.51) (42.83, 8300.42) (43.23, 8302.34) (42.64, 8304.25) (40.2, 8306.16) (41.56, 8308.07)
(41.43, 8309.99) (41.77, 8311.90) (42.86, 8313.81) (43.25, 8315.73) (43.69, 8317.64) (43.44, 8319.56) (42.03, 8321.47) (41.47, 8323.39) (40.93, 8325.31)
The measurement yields -1.6 A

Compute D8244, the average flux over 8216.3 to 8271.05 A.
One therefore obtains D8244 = 43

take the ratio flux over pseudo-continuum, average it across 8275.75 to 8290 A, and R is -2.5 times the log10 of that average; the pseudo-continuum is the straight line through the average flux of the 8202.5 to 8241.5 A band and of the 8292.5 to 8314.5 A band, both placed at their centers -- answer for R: -0.042 mag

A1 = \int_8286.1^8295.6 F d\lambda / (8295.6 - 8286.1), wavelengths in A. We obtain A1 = 43.2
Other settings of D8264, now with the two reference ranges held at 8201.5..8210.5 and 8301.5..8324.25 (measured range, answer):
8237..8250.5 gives -0.37 A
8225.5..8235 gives -0.08 A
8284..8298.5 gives -0.30 A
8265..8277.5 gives -0.26 A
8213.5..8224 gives 0.18 A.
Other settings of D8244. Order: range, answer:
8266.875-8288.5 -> 43.7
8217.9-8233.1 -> 42.4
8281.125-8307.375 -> 43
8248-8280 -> 43.3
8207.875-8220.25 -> 41.9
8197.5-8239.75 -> 42.4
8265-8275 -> 43.2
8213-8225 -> 41.9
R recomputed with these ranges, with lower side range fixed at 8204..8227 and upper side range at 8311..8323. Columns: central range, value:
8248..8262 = -0.017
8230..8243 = -0.017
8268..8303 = -0.022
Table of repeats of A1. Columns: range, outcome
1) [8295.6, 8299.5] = 43.1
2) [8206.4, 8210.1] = 42.3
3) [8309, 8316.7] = 42.3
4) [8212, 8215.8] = 40.8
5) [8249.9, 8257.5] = 42.6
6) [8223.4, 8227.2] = 44.2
